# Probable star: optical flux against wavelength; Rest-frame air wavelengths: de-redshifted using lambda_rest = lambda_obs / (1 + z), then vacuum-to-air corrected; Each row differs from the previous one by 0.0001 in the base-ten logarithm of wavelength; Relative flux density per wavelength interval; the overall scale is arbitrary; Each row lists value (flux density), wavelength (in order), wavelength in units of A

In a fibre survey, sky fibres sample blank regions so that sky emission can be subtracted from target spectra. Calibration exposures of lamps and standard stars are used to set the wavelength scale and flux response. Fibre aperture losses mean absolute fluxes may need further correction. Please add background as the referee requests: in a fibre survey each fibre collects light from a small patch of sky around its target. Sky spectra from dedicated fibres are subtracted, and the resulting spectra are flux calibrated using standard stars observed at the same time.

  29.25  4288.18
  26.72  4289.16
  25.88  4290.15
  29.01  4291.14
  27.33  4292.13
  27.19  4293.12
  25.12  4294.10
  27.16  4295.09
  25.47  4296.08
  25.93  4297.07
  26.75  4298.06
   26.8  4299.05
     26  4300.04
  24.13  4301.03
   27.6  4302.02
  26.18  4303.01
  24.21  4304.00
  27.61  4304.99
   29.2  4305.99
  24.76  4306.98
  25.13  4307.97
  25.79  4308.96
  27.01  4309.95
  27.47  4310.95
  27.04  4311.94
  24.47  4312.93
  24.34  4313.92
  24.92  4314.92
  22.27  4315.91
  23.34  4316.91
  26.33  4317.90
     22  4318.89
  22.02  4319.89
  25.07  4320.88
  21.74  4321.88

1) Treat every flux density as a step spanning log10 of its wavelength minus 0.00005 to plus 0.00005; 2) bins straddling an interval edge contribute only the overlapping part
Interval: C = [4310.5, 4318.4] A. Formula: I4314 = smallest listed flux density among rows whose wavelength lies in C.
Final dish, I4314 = 22.27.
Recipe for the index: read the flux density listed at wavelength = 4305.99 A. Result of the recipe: 29.2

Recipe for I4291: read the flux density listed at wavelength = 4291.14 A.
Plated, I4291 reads 29.01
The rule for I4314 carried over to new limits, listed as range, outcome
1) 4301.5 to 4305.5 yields 24.21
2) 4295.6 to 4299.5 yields 25.47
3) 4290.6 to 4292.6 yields 27.33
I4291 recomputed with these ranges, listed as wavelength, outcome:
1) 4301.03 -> 24.13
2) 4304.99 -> 27.61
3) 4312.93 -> 24.47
